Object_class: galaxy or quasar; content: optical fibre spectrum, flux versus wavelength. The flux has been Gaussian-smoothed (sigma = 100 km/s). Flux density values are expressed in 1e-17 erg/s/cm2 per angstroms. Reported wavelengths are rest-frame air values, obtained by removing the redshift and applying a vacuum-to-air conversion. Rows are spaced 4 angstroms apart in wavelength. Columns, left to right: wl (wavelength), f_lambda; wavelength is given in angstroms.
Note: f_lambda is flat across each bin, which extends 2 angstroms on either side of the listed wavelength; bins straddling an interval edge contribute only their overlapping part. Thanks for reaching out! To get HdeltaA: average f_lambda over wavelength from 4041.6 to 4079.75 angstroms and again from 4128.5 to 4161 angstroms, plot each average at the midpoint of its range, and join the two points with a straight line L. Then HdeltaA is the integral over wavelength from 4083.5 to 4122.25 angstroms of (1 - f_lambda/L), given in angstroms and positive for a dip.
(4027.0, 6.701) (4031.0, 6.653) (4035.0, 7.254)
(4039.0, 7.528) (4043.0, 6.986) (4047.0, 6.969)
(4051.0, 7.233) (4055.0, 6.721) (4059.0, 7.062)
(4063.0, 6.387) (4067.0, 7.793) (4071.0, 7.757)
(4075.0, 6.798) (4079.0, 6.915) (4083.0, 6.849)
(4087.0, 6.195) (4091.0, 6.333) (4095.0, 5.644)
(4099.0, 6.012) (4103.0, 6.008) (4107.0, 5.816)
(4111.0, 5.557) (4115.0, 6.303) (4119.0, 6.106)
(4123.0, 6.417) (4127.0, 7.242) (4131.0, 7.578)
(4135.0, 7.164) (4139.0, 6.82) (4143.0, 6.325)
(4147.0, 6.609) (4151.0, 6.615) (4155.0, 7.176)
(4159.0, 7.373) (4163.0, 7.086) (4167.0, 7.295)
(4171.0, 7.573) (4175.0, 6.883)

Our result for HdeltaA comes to 5.37 angstroms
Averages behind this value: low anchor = 7.07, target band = 6.04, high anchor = 6.96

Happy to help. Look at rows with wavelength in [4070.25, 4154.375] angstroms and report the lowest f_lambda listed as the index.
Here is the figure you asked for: 5.557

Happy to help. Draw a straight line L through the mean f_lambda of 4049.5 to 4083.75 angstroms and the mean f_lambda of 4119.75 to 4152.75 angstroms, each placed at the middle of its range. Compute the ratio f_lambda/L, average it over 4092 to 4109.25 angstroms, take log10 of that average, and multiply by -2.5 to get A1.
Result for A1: 0.18 mag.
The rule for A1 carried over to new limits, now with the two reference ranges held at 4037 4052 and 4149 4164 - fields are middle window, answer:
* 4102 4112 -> 0.22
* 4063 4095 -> 0.05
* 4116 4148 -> 0.05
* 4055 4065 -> 0.07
